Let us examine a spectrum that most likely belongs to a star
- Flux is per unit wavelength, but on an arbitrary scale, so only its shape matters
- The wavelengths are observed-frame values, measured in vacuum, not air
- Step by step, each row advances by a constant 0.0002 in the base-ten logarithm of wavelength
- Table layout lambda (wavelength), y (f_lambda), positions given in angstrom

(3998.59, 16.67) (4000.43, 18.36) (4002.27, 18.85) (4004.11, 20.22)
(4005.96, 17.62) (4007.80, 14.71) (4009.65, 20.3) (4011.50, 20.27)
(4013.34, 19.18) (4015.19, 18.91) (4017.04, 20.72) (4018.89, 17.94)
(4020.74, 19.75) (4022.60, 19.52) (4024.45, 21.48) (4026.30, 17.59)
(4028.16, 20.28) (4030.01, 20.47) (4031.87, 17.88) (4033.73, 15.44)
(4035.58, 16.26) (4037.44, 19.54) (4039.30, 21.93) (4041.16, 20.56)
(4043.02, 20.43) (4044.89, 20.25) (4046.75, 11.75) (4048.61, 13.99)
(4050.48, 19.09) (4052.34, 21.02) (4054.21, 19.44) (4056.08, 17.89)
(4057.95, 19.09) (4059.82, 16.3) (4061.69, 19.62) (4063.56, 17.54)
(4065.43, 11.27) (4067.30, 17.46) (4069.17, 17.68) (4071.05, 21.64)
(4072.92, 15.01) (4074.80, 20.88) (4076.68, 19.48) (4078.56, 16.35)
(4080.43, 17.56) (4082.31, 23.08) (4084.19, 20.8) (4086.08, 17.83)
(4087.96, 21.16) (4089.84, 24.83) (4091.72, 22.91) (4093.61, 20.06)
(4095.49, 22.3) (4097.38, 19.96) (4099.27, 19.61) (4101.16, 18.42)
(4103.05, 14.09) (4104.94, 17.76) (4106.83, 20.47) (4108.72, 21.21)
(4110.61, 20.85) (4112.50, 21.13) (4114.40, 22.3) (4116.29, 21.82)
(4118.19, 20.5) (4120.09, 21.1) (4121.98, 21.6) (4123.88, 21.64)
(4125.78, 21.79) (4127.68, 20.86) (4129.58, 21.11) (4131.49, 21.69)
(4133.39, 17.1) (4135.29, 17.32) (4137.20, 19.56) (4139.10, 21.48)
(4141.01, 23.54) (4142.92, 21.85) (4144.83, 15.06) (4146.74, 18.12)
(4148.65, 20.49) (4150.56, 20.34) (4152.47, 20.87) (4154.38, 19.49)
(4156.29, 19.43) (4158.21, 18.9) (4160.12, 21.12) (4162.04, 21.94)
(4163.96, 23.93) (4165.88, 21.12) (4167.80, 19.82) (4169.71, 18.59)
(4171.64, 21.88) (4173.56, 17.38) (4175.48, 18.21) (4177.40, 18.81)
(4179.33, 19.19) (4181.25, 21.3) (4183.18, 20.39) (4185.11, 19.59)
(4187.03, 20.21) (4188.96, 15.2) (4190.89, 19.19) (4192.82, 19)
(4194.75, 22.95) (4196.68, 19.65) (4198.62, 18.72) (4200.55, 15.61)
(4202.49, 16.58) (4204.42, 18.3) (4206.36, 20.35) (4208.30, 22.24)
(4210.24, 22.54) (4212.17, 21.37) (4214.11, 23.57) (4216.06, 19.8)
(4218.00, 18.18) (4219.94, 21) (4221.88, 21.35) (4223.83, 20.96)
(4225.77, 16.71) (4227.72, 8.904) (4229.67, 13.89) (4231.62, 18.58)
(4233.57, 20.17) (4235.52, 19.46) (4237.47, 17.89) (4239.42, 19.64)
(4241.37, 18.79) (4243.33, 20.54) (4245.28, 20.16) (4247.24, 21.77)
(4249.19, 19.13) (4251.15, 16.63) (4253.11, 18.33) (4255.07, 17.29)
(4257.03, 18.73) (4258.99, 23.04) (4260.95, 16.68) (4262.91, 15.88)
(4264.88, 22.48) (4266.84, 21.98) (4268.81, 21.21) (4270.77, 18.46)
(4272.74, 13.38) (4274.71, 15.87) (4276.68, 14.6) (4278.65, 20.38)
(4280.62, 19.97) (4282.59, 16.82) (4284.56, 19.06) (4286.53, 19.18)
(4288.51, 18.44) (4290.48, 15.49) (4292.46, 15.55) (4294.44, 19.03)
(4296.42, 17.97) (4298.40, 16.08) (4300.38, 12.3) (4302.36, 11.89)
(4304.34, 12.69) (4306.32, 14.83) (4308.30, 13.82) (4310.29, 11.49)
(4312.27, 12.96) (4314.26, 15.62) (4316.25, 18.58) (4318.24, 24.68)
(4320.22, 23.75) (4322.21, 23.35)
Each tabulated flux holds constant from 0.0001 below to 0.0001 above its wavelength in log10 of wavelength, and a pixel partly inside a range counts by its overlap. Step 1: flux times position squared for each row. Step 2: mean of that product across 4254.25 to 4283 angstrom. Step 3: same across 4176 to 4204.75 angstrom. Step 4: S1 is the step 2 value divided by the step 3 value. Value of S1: 1.0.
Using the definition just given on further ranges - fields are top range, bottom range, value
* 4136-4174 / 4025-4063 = 1.16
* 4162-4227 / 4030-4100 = 1.12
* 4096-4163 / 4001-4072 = 1.14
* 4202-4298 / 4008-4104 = 1.09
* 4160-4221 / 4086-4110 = 1.03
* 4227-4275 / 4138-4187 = 0.96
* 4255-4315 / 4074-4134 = 0.90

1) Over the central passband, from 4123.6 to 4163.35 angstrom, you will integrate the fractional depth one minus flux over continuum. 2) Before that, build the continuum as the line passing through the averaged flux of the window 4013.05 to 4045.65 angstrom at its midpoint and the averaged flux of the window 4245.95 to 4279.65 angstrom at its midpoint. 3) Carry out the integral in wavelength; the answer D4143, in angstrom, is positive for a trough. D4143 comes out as -2.54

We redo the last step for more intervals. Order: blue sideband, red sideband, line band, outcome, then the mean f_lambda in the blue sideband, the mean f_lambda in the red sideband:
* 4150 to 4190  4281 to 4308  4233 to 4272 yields -4.4 angstrom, 19.9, 16.1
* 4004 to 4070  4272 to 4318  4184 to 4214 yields -4.7 angstrom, 18.4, 16.1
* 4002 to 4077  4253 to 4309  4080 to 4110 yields -3.2 angstrom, 18.5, 17.3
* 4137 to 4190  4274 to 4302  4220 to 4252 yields -0.4 angstrom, 19.9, 17.1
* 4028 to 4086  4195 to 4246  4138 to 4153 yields -1.2 angstrom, 18.4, 19.1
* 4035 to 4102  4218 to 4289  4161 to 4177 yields -1.3 angstrom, 19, 18.5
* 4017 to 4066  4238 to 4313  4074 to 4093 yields -2.3 angstrom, 18.4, 17.4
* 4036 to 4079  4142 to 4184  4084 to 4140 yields -4.0 angstrom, 18.2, 19.9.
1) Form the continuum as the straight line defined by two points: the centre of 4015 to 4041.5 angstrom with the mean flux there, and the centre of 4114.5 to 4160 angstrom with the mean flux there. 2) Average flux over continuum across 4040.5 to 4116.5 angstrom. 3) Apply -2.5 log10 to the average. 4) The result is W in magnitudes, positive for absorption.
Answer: 0.03 mag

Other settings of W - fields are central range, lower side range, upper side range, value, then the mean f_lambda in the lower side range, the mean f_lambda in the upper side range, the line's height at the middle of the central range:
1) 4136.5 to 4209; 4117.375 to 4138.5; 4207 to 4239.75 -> 0.006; 20.4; 19.2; 19.8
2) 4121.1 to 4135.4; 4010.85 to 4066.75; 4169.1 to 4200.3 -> -0.086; 18.5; 19.3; 19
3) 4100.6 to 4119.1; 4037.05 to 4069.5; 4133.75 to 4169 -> -0.034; 18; 20.2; 19.3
